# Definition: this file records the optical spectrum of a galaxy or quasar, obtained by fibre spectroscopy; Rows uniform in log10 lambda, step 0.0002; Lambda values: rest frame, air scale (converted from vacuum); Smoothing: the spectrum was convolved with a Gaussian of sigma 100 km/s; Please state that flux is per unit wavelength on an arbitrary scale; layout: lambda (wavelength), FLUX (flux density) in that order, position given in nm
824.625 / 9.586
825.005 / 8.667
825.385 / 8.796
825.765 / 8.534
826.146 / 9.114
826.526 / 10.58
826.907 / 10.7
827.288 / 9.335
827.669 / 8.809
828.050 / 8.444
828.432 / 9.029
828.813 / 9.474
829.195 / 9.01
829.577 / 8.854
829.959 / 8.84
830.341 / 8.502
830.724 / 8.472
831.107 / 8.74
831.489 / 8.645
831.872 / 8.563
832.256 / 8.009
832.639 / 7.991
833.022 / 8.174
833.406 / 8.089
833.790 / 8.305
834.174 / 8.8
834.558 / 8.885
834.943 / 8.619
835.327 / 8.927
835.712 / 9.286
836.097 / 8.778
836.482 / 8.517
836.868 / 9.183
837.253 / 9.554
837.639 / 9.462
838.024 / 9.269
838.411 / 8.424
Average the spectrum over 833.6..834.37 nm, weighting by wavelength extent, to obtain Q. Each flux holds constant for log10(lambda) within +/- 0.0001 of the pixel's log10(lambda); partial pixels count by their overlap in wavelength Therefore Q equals 8.56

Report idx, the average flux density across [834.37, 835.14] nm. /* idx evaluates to 8.75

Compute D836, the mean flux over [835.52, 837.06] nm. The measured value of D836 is 8.94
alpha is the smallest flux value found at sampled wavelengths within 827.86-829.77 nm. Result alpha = 8.444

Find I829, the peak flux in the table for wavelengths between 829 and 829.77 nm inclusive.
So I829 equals 9.01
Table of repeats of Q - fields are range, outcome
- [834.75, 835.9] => 8.94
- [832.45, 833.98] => 8.14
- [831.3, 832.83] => 8.3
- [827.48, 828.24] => 8.63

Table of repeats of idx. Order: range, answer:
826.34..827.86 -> 9.85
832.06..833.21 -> 8.06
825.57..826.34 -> 8.83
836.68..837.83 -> 9.4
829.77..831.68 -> 8.64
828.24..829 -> 9.25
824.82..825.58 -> 8.73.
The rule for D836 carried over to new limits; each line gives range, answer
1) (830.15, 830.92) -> 8.48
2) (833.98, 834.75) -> 8.84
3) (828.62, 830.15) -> 9.05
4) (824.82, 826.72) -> 9.14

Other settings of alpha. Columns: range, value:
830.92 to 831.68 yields 8.645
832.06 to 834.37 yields 7.991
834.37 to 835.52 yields 8.619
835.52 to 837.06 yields 8.517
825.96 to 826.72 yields 9.114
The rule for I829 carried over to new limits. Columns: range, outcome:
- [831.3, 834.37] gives 8.8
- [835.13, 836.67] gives 9.286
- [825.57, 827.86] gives 10.7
